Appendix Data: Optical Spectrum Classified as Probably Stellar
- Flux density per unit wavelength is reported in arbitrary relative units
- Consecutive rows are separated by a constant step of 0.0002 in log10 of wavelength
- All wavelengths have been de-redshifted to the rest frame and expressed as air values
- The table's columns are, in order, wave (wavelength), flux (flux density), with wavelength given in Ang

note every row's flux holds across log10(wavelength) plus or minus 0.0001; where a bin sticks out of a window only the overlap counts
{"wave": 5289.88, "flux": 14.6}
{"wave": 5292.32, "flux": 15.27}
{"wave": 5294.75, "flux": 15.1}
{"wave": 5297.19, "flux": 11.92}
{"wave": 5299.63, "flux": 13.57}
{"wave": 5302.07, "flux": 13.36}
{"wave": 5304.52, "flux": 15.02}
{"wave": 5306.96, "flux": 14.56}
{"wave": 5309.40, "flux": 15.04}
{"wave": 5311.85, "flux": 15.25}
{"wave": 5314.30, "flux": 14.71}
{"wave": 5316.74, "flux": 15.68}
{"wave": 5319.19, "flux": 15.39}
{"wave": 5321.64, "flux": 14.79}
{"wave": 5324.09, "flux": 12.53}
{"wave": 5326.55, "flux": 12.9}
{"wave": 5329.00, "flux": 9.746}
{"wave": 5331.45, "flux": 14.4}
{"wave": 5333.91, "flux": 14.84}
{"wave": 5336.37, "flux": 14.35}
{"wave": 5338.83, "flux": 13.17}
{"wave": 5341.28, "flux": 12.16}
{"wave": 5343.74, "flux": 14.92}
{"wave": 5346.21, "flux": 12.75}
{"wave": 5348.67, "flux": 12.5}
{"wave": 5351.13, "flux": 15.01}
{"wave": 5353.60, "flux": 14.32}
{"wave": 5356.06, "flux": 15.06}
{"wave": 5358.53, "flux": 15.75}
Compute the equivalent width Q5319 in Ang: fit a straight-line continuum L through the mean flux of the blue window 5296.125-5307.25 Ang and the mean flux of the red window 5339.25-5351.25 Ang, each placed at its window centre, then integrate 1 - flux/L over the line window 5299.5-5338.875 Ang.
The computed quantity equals -1.8 Ang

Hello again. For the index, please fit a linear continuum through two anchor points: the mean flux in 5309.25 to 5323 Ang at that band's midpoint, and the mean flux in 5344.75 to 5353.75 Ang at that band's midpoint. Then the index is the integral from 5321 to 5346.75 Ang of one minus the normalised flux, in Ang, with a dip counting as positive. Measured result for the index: 1.8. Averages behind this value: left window 15.1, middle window 13.3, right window 13.6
